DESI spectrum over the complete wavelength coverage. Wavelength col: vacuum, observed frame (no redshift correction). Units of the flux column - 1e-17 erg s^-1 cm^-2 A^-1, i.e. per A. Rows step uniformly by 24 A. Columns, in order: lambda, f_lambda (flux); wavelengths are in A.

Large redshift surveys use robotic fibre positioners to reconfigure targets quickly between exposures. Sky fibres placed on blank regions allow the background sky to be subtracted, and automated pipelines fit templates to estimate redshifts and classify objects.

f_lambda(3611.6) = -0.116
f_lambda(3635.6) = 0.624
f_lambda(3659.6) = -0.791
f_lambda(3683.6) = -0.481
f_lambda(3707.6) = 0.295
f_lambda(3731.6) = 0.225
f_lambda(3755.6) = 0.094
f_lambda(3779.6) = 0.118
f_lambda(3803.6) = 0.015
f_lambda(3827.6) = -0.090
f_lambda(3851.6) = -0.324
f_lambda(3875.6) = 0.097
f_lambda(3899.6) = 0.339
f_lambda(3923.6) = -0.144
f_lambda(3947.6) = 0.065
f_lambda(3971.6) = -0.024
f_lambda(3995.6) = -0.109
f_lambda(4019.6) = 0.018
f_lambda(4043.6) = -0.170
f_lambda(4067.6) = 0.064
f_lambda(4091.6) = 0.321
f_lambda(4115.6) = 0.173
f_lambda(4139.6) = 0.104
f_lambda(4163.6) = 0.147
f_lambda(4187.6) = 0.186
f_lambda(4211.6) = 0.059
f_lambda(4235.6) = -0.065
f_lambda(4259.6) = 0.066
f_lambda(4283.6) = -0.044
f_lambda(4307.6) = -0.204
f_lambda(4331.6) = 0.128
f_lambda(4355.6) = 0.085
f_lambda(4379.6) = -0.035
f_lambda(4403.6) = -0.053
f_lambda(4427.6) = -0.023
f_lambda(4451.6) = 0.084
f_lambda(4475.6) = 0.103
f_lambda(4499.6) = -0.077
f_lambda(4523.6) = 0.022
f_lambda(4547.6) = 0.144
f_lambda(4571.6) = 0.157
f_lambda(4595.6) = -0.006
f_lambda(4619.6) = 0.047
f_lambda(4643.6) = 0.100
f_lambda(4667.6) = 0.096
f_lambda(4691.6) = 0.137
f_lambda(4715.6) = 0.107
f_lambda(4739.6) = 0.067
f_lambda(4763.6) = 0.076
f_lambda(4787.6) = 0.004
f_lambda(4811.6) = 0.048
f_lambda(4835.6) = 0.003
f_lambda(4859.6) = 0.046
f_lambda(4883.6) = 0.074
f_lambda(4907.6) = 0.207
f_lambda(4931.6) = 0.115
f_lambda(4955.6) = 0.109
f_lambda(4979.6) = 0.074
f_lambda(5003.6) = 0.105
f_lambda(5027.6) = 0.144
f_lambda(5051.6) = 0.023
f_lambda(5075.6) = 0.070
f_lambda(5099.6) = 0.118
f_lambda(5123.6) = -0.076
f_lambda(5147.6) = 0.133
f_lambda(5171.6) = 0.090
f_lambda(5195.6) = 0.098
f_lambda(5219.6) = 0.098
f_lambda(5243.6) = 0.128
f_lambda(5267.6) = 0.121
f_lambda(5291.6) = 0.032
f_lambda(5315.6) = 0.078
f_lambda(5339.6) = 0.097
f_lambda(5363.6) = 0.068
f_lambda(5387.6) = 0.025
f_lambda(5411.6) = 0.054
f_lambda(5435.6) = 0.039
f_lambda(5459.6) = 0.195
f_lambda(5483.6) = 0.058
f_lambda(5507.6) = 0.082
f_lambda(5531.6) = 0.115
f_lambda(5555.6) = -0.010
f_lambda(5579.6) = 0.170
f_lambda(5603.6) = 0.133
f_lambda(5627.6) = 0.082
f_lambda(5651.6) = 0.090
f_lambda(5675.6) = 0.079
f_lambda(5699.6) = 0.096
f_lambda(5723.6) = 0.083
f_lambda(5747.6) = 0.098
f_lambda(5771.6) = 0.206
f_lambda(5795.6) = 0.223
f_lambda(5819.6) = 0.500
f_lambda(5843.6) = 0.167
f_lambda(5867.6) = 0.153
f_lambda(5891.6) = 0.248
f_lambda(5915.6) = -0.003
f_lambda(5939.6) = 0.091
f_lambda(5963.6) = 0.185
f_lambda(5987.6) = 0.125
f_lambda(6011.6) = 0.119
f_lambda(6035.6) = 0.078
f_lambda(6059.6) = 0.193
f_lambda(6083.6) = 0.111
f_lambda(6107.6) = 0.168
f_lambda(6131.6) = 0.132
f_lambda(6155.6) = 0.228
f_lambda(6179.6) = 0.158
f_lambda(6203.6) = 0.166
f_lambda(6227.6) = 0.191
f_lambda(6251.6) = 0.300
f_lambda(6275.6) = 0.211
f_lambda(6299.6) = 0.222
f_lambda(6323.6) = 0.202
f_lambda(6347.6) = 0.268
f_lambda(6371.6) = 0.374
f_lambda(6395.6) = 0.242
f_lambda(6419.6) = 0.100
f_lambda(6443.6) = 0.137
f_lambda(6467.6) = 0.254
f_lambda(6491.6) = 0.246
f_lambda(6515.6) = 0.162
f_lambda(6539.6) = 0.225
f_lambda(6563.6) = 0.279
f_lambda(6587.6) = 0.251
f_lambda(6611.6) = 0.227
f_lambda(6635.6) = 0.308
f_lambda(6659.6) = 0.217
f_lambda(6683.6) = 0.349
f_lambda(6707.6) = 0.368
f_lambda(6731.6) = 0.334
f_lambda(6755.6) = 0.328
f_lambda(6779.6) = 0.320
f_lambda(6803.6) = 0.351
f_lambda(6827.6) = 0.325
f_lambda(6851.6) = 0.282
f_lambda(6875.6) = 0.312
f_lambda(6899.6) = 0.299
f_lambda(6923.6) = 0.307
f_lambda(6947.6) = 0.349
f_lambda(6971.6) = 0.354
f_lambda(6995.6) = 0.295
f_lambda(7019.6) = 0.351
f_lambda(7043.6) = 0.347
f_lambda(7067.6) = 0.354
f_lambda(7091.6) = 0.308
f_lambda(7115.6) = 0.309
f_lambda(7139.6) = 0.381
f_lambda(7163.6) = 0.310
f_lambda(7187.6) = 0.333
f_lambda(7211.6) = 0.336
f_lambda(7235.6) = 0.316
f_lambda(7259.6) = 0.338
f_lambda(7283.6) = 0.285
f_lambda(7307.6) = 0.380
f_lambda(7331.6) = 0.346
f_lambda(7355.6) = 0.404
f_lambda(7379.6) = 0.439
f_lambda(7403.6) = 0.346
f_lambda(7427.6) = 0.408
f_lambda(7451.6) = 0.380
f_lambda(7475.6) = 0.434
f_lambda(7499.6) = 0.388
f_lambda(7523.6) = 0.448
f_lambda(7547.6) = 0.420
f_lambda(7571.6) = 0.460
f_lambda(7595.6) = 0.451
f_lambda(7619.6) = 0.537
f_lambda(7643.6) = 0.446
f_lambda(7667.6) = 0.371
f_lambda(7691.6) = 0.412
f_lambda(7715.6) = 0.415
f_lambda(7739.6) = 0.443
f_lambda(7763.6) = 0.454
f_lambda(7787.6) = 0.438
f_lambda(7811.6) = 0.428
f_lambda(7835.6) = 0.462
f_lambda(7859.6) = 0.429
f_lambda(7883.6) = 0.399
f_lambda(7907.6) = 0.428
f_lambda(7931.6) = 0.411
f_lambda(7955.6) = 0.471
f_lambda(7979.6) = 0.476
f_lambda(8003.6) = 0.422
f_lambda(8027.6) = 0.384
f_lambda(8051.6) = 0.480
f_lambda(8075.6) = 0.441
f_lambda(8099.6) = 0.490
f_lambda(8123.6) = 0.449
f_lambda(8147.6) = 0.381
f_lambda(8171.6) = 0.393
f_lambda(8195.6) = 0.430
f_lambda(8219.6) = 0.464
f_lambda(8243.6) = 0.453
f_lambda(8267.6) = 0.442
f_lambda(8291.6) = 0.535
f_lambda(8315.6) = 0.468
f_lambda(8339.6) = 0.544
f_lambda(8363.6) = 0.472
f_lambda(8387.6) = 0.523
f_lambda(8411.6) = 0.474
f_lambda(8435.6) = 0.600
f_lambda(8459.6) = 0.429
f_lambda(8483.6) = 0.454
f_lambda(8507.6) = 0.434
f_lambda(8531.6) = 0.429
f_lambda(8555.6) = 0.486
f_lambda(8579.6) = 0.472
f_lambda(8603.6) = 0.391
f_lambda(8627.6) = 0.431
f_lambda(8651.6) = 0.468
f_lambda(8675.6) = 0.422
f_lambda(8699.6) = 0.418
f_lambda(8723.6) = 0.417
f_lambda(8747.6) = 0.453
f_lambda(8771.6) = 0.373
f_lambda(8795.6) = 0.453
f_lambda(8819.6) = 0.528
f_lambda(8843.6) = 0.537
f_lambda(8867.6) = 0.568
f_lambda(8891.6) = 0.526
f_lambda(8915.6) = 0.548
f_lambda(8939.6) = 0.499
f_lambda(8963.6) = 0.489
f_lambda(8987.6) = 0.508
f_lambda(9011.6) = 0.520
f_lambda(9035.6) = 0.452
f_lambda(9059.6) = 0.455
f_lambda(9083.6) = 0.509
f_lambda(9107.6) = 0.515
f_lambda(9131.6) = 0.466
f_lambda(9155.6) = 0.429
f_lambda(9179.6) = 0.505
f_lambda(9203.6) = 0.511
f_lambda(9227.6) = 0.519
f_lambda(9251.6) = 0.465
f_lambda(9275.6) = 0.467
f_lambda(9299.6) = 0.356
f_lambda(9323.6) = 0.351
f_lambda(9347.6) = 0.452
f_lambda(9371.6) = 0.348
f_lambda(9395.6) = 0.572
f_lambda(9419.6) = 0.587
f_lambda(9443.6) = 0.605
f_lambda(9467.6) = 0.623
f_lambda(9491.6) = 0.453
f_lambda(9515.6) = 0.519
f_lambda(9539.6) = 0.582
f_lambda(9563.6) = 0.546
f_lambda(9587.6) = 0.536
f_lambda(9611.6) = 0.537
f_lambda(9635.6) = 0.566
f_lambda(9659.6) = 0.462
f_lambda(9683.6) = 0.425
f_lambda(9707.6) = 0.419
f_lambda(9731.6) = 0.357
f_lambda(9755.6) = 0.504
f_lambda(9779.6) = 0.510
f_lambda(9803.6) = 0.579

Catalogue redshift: 0.68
